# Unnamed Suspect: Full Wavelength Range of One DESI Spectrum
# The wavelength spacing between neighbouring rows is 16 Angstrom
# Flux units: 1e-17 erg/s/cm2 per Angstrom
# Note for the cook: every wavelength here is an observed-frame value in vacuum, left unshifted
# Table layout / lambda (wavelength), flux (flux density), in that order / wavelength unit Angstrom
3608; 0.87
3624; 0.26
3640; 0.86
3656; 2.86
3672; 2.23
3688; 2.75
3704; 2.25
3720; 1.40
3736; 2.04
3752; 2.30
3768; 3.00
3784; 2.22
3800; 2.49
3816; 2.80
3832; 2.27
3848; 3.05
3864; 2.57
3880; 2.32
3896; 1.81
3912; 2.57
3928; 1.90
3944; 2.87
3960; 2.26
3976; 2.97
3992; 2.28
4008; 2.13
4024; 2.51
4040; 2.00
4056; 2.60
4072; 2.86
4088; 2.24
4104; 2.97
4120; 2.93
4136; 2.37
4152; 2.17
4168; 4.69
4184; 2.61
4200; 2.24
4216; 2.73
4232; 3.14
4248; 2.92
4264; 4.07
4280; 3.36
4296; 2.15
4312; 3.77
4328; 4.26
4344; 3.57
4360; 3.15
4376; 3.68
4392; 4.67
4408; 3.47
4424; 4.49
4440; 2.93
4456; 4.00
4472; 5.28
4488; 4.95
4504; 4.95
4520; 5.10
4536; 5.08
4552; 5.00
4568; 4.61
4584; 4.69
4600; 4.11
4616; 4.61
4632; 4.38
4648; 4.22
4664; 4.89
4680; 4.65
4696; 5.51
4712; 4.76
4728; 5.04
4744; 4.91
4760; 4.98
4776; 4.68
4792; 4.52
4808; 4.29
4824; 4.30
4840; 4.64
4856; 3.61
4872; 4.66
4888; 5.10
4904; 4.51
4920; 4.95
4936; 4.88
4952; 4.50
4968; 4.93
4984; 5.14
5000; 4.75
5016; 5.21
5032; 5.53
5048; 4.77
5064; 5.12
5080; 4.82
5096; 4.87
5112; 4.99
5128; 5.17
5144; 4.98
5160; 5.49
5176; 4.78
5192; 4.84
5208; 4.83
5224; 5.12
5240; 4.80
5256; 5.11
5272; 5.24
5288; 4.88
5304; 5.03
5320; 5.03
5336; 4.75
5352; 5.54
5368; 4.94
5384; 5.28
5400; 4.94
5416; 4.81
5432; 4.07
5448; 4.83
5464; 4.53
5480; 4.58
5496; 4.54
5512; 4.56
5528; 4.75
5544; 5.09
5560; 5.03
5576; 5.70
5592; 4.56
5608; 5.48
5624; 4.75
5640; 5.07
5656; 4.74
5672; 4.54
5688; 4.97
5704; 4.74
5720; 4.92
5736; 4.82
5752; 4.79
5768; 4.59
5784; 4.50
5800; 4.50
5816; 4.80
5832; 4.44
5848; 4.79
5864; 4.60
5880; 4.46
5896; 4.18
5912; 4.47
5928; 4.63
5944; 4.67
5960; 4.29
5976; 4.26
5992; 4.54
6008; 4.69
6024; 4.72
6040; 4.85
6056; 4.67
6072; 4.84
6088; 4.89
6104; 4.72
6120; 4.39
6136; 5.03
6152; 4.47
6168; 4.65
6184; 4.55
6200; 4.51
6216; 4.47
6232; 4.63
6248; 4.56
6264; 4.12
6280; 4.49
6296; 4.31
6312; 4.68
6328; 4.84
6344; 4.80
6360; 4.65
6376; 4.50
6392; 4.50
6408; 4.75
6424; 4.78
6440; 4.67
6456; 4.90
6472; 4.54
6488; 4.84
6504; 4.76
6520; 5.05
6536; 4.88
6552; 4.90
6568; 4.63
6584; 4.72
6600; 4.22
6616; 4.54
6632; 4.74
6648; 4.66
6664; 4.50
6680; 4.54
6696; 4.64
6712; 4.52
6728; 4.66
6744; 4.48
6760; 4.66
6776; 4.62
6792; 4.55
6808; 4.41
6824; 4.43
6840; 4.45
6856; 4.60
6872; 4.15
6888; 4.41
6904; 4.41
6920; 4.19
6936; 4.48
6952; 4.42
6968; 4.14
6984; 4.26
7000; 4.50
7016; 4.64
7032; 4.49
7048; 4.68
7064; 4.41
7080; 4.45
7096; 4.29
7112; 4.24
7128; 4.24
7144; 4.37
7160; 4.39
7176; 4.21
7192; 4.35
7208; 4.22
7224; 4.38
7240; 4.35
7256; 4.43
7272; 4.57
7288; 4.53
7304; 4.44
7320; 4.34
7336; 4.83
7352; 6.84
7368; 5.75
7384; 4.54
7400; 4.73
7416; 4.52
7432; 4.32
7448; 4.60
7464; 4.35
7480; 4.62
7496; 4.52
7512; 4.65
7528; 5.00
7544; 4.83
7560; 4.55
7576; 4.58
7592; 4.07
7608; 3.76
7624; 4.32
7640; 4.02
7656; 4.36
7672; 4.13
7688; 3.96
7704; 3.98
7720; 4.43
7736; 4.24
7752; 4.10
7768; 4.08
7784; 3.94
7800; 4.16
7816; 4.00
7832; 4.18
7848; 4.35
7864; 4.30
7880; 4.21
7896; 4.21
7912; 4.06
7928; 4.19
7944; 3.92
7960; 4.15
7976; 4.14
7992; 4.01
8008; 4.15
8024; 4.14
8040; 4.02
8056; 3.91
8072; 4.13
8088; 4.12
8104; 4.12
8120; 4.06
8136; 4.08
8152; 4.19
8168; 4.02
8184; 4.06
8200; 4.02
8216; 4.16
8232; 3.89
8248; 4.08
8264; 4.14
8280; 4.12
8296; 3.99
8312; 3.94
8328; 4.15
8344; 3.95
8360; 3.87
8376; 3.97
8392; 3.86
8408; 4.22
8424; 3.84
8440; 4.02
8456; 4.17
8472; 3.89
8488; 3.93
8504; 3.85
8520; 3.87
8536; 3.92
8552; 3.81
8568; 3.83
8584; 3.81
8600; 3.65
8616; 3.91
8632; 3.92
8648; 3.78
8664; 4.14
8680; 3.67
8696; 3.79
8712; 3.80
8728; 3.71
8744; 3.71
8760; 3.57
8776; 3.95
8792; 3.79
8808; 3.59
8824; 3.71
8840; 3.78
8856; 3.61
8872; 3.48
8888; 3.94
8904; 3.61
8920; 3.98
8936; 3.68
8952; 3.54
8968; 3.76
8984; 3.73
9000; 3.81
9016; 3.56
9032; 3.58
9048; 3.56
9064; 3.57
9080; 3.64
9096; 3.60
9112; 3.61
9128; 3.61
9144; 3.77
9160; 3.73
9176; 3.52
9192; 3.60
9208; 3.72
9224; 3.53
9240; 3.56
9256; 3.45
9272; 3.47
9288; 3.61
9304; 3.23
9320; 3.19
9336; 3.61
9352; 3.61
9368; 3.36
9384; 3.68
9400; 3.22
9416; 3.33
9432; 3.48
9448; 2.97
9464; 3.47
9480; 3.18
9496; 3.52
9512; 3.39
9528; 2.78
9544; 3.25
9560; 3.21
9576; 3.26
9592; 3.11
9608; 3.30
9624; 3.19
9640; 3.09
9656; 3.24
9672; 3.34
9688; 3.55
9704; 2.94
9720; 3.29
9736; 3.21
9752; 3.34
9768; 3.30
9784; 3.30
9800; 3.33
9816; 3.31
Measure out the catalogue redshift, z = 0.120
